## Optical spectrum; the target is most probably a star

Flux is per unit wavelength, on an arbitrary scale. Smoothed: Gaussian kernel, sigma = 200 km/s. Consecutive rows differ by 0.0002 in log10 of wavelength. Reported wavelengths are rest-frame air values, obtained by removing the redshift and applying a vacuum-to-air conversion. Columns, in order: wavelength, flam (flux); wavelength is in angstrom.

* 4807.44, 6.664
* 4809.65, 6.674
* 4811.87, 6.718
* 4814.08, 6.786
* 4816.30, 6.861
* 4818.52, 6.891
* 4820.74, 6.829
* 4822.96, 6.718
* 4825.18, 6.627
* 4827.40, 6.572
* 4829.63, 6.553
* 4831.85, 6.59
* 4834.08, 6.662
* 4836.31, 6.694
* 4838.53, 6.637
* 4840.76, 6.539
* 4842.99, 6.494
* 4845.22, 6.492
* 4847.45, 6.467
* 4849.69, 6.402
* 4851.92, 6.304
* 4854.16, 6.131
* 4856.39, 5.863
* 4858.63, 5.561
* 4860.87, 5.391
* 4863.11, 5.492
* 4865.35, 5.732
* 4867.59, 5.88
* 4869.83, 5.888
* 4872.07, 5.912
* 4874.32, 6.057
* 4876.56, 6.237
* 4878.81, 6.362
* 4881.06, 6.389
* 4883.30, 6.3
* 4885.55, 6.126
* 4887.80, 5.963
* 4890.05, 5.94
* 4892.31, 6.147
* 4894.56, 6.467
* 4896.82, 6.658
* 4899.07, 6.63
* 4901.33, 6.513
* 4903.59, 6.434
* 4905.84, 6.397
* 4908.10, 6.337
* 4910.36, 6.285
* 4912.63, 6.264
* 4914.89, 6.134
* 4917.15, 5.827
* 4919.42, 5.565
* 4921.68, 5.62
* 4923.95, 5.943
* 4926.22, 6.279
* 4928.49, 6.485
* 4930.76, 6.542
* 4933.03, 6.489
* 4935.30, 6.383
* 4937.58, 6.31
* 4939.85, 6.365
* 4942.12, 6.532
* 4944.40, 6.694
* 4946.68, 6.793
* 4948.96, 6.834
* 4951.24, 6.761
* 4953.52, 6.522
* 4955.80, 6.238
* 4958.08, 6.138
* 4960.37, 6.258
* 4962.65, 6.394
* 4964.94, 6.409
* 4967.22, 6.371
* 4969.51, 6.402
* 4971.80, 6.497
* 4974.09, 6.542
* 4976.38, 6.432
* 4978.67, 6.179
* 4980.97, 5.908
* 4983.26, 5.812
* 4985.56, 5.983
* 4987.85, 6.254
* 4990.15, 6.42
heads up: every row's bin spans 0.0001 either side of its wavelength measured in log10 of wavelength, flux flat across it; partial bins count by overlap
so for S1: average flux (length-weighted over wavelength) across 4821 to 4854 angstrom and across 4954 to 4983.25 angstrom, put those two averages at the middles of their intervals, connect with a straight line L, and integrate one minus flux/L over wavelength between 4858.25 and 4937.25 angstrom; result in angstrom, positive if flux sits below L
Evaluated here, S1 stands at 3.6 angstrom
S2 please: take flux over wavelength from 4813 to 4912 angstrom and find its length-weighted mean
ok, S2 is 6.32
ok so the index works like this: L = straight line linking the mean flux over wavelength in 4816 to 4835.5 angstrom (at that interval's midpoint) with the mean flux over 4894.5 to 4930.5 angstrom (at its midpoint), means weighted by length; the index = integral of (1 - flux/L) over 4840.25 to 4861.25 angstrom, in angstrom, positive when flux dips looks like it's 1.2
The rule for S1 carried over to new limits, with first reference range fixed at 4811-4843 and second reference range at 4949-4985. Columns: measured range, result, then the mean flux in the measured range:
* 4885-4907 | 0.6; 6.33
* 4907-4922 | 1.0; 6.02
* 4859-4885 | 2.4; 5.96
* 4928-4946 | -0.2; 6.48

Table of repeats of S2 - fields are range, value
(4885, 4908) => 6.33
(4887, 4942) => 6.26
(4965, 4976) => 6.45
